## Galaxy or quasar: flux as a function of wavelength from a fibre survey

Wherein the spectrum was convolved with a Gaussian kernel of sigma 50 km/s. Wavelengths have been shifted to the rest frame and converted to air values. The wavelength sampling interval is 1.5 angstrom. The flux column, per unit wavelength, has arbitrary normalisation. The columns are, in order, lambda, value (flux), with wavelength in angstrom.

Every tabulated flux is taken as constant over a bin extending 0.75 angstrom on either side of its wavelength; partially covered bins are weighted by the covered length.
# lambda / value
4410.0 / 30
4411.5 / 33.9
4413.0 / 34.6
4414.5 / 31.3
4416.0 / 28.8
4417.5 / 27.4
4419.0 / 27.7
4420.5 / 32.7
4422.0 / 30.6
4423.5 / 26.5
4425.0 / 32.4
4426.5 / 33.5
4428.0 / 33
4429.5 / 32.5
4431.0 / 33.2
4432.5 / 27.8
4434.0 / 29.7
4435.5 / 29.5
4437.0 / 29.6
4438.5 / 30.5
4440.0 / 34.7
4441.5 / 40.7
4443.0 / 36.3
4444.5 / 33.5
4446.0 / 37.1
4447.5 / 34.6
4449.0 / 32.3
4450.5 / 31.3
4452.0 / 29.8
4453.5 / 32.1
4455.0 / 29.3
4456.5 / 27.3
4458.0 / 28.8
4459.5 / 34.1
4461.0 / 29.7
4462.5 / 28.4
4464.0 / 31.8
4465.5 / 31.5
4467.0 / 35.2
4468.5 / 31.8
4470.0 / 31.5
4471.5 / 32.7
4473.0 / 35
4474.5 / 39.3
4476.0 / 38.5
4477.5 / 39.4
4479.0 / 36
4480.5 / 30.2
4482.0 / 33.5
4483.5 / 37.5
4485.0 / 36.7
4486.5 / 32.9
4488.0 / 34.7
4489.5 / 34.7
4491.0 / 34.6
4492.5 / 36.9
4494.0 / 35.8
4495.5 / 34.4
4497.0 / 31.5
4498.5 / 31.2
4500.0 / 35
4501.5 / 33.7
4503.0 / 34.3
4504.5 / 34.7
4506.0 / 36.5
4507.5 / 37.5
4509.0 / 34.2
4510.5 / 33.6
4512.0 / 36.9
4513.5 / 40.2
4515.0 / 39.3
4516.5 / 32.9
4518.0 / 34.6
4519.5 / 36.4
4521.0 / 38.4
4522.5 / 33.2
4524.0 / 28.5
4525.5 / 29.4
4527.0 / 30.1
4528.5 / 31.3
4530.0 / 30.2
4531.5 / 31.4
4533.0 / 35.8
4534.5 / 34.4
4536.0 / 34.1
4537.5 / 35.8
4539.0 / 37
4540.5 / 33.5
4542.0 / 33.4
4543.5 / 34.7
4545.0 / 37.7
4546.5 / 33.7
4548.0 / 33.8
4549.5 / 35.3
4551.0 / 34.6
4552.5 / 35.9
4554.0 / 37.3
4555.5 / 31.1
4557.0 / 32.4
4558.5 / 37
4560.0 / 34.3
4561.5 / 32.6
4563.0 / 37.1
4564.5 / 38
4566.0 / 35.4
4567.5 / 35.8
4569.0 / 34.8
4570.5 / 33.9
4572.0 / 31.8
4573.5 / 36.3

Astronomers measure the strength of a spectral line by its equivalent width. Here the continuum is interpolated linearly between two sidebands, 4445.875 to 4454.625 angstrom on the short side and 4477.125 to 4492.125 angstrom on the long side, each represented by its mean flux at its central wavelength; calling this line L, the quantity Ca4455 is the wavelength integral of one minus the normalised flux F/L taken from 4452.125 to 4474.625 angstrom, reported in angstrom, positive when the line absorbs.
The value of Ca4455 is 1.2 angstrom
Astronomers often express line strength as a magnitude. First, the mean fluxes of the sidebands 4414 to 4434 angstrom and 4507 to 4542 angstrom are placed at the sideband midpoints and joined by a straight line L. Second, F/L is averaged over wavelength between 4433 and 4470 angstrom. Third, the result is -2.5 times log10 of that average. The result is -0.02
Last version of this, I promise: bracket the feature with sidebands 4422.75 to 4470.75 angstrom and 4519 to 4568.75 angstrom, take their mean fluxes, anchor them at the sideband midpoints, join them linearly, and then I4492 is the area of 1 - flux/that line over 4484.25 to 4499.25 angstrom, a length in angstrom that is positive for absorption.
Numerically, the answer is -0.6 angstrom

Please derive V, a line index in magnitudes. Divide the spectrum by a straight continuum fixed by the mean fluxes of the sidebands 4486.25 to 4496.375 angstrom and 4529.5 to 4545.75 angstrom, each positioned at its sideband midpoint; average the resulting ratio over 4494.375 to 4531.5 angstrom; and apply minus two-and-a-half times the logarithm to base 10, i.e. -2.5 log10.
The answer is 0.02 mag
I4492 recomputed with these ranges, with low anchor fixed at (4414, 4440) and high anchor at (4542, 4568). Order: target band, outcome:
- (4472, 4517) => -3.4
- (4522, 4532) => 1.0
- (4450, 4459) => 0.5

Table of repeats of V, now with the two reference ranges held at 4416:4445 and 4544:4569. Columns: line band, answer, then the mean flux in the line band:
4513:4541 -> 0.01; 34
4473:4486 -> -0.10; 36.2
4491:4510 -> -0.03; 34.6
